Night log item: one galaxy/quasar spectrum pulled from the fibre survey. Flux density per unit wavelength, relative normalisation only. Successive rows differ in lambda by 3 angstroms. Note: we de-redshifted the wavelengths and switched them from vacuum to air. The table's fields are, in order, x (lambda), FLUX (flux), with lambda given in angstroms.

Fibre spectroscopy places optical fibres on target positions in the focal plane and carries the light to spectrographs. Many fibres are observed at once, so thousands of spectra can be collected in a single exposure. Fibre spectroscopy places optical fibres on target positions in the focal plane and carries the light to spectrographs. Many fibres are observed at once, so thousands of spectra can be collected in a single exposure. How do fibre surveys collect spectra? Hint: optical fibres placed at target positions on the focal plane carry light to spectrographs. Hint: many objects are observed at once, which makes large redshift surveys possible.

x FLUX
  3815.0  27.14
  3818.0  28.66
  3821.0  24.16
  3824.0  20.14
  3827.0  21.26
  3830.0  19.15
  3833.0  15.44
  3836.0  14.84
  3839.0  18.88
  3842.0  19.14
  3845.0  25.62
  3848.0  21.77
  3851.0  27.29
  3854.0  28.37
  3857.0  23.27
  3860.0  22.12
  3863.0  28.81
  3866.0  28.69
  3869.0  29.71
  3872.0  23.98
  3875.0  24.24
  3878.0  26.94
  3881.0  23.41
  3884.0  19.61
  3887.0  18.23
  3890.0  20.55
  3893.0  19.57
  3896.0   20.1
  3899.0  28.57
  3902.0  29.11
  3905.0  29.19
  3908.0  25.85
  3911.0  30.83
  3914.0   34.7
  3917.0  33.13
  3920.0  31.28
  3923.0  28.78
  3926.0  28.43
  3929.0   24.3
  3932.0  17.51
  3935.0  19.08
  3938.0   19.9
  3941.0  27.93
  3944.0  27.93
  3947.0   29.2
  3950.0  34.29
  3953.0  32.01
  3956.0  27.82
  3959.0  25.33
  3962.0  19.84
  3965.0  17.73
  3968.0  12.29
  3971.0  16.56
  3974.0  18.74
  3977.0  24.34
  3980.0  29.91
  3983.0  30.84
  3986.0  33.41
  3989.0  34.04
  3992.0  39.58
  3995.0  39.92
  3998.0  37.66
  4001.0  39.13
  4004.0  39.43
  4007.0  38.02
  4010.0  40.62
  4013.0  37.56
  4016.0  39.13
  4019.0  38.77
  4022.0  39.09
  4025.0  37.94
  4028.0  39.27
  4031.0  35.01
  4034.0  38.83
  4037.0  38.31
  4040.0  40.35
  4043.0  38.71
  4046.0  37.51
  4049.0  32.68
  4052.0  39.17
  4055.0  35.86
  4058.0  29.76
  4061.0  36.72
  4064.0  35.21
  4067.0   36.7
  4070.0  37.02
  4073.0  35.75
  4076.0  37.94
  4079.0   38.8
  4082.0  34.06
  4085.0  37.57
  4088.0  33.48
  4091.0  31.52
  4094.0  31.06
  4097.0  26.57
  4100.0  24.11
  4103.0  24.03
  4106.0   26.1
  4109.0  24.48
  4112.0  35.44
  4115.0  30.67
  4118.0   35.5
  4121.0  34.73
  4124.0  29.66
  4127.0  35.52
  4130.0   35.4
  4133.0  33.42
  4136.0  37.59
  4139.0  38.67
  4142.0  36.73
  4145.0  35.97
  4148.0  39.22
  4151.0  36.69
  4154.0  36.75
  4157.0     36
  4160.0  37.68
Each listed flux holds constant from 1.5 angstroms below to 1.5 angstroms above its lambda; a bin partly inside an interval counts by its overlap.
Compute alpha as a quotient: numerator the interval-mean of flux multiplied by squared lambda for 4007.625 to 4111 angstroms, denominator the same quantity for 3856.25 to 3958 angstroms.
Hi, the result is 1.4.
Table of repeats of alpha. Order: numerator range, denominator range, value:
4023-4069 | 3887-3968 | 1.51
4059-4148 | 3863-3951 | 1.42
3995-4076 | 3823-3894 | 1.82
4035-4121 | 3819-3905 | 1.63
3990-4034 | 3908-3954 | 1.44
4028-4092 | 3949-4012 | 1.25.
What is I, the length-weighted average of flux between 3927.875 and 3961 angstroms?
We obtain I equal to 25.9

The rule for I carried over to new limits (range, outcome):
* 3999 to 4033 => 38.5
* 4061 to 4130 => 32.7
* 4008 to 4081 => 37.3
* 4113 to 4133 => 33.6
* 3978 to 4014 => 36.5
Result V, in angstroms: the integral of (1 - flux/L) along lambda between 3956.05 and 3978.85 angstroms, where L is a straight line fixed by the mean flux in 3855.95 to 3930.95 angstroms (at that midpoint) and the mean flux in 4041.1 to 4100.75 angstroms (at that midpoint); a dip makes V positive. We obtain 7.4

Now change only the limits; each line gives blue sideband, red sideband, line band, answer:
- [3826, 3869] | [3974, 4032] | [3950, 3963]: 1.9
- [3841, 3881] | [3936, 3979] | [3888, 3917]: -2.3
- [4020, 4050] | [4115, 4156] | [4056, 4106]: 5.3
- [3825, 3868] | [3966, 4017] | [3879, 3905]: 2.8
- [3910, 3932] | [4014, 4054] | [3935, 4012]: 9.8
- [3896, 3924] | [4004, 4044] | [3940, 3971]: 7.6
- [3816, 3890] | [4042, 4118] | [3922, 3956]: 0.8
